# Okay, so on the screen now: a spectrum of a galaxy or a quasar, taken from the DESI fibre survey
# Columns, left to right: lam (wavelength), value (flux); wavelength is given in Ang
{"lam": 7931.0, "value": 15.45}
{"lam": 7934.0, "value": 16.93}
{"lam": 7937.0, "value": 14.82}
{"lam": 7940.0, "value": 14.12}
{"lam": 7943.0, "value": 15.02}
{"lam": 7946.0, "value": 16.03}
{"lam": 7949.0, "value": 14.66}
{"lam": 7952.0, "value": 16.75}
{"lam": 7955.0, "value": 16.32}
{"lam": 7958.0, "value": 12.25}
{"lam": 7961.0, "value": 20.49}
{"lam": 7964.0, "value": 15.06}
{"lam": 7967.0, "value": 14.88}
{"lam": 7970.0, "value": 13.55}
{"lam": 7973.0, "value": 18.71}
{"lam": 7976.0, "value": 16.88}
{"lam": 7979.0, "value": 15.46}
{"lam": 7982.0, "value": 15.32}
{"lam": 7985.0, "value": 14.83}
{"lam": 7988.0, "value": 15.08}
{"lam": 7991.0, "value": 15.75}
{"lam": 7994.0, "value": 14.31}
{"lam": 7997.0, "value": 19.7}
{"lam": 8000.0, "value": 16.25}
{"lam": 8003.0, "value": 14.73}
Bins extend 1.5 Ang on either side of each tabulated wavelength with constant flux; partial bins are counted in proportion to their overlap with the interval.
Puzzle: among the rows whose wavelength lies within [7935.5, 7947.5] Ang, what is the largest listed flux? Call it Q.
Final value 16.03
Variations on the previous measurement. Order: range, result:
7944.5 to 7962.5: 20.49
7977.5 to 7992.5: 15.75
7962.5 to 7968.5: 15.06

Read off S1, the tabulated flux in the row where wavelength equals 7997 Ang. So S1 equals 19.7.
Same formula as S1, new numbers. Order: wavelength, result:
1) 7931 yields 15.45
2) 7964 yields 15.06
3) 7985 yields 14.83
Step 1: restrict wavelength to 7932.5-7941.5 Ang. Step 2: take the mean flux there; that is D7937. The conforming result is 15.3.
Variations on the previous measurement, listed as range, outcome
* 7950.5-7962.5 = 16.5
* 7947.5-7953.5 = 15.7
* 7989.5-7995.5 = 15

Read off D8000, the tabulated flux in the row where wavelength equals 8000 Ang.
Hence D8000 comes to 16.25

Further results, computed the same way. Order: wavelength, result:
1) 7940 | 14.12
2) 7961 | 20.49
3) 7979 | 15.46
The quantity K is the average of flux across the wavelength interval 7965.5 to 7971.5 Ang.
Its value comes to 14.2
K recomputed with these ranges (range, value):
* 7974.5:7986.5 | 15.6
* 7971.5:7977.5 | 17.8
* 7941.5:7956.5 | 15.8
